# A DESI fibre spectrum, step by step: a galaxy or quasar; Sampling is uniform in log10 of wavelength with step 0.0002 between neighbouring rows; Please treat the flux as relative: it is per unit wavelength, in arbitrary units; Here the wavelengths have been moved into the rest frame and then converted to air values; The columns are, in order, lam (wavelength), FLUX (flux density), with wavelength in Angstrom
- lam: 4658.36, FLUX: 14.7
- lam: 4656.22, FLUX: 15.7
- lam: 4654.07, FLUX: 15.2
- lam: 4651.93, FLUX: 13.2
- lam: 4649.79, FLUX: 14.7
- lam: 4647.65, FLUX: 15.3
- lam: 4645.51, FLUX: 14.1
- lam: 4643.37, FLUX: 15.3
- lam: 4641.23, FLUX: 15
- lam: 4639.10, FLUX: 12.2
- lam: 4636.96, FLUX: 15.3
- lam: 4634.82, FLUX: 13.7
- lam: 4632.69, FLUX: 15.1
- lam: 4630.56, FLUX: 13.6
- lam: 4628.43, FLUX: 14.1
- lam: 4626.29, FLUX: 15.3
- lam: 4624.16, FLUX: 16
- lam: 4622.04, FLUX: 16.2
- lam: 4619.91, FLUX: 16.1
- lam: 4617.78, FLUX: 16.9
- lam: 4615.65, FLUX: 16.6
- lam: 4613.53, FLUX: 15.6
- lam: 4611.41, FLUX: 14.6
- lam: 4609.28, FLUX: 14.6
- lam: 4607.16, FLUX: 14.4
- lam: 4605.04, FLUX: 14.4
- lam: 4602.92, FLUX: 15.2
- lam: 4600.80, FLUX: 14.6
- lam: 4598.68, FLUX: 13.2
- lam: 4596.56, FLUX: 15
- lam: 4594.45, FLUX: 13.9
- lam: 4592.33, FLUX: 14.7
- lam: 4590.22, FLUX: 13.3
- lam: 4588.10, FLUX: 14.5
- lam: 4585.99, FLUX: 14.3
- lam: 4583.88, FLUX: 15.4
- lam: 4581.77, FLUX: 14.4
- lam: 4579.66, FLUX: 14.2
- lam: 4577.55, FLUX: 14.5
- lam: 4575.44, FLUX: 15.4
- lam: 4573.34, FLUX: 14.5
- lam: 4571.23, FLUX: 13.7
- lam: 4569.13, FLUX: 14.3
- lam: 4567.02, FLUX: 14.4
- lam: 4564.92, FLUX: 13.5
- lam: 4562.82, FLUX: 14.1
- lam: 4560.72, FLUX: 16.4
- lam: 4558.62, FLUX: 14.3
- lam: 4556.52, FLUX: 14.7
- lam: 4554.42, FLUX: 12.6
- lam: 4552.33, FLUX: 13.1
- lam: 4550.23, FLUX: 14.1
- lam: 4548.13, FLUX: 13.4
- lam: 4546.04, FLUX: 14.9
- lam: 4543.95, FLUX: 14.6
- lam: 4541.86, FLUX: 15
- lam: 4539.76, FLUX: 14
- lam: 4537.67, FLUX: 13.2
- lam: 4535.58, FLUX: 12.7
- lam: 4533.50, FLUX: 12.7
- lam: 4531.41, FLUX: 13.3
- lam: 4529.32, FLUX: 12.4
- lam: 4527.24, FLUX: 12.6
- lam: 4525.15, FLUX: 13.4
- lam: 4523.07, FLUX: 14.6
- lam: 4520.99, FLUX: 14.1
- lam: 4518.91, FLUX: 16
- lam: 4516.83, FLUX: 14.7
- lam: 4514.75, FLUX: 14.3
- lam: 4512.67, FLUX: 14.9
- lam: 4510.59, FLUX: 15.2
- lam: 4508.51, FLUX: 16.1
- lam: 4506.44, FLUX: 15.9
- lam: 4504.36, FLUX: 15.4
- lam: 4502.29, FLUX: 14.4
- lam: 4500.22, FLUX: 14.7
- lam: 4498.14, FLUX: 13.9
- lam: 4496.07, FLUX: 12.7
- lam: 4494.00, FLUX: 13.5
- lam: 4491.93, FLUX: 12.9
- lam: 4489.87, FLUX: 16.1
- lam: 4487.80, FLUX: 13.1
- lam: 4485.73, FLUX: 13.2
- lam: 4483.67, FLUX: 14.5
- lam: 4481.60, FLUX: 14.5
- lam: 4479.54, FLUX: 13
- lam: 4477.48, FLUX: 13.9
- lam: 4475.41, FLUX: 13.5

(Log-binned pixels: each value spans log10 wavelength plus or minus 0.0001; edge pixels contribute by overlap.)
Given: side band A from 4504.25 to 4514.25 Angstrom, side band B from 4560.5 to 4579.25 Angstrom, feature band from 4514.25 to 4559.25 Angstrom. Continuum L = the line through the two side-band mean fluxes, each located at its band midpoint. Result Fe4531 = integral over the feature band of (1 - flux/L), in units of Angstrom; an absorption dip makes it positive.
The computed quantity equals 3.4 Angstrom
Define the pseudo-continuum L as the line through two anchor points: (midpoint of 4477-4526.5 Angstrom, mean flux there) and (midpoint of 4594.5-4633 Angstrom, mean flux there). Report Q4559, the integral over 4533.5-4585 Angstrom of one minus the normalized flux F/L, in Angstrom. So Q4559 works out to 1.8 Angstrom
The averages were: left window 14.4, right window 15.1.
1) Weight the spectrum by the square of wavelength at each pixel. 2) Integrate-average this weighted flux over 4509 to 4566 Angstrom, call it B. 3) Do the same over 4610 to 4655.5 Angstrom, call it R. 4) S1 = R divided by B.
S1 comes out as 1.11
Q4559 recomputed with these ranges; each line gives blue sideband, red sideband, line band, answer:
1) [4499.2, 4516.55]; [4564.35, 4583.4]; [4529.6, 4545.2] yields 1.2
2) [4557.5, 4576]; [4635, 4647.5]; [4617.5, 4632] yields -1.0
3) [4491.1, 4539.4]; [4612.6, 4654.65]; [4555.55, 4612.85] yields 0.5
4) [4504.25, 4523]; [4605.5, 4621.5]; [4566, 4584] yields 1.0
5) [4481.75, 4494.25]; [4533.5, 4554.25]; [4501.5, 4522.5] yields -1.8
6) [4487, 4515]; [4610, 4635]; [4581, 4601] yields 1.1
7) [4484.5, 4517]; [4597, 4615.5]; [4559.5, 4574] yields 0.2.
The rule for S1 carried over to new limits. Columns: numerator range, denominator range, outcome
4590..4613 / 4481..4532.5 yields 1.06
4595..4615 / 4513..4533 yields 1.09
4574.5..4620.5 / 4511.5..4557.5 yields 1.10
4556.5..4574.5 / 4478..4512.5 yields 1.04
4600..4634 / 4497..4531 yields 1.10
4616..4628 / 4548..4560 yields 1.20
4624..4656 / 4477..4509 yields 1.09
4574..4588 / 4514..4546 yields 1.08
